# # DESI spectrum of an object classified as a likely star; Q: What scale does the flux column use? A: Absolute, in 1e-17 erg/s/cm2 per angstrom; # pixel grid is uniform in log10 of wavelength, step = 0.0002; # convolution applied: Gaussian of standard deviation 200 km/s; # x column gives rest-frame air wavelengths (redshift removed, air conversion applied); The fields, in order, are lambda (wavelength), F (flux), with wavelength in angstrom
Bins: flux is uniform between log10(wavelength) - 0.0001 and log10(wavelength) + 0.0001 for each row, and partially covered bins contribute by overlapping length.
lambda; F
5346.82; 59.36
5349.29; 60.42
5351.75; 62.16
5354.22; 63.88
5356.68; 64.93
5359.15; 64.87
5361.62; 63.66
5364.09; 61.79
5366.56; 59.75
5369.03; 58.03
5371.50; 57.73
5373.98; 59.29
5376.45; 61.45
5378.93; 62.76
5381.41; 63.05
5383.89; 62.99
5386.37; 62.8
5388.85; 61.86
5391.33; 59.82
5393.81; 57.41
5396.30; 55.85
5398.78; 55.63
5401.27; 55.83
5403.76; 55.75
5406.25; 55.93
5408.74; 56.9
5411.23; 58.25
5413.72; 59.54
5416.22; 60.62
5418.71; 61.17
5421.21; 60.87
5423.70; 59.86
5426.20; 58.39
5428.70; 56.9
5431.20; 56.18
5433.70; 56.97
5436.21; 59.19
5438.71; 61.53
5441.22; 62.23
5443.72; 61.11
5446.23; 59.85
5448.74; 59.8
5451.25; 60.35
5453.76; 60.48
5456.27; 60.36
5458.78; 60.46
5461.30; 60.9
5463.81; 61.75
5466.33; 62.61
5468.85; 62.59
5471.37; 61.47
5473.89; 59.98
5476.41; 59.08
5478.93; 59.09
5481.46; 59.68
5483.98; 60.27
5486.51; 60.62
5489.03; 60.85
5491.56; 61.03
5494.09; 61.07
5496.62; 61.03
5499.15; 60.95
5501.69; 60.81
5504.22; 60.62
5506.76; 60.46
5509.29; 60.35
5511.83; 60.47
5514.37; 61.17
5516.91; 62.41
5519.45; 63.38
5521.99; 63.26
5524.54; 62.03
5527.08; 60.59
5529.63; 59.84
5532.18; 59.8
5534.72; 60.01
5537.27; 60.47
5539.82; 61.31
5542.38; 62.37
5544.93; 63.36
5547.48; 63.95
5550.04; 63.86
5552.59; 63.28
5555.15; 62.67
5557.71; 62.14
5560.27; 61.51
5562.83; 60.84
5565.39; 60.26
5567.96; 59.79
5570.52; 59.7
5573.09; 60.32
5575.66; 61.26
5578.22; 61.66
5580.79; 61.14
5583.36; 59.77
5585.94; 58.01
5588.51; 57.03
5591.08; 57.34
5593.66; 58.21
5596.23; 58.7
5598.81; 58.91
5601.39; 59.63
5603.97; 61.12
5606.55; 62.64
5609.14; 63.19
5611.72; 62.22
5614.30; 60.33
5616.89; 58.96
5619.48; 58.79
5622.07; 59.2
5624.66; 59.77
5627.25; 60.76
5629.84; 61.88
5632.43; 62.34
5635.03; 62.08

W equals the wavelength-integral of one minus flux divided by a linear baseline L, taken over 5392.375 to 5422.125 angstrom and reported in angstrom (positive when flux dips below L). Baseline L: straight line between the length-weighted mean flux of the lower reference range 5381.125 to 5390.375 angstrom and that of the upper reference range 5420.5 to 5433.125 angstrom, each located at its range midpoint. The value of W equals 1.2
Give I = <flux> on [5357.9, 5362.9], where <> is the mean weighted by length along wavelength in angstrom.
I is 64.2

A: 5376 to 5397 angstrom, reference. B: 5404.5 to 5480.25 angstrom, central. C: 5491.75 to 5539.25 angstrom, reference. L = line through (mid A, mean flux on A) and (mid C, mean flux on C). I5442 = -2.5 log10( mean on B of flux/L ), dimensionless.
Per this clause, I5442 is 0.02 mag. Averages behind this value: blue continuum 61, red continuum 61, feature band 59.8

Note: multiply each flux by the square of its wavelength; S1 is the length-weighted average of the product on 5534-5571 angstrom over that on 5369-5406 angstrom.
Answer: 1.11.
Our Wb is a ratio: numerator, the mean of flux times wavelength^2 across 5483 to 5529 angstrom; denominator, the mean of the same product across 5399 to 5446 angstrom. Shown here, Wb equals 1.07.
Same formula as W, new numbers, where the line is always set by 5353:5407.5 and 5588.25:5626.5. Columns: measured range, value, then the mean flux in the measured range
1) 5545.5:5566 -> -0.9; 62.4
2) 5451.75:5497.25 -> -0.5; 60.7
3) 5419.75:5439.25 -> 0.5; 58.7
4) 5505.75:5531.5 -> -0.6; 61.4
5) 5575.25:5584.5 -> -0.2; 61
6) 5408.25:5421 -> 0.1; 59.6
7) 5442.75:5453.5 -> 0.0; 60.3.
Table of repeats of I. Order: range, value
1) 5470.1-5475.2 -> 60.7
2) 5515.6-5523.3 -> 63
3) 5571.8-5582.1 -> 61.1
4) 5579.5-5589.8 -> 59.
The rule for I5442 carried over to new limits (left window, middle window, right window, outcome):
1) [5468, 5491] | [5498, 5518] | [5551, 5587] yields -0.01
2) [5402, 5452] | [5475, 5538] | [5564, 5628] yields -0.02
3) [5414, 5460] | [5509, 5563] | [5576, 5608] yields -0.04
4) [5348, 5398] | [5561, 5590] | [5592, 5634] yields 0.01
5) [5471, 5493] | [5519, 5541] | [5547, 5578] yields 0.00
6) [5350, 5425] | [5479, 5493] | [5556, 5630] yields 0.00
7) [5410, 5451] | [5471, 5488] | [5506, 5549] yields 0.01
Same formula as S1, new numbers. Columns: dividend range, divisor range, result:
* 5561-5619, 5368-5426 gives 1.09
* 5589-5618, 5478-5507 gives 1.03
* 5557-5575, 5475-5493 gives 1.04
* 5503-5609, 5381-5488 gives 1.07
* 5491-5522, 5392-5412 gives 1.13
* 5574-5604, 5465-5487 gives 1.02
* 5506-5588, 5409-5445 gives 1.08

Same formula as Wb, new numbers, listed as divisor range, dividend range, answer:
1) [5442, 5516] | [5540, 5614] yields 1.04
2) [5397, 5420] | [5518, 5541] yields 1.11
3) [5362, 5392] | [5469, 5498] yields 1.03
